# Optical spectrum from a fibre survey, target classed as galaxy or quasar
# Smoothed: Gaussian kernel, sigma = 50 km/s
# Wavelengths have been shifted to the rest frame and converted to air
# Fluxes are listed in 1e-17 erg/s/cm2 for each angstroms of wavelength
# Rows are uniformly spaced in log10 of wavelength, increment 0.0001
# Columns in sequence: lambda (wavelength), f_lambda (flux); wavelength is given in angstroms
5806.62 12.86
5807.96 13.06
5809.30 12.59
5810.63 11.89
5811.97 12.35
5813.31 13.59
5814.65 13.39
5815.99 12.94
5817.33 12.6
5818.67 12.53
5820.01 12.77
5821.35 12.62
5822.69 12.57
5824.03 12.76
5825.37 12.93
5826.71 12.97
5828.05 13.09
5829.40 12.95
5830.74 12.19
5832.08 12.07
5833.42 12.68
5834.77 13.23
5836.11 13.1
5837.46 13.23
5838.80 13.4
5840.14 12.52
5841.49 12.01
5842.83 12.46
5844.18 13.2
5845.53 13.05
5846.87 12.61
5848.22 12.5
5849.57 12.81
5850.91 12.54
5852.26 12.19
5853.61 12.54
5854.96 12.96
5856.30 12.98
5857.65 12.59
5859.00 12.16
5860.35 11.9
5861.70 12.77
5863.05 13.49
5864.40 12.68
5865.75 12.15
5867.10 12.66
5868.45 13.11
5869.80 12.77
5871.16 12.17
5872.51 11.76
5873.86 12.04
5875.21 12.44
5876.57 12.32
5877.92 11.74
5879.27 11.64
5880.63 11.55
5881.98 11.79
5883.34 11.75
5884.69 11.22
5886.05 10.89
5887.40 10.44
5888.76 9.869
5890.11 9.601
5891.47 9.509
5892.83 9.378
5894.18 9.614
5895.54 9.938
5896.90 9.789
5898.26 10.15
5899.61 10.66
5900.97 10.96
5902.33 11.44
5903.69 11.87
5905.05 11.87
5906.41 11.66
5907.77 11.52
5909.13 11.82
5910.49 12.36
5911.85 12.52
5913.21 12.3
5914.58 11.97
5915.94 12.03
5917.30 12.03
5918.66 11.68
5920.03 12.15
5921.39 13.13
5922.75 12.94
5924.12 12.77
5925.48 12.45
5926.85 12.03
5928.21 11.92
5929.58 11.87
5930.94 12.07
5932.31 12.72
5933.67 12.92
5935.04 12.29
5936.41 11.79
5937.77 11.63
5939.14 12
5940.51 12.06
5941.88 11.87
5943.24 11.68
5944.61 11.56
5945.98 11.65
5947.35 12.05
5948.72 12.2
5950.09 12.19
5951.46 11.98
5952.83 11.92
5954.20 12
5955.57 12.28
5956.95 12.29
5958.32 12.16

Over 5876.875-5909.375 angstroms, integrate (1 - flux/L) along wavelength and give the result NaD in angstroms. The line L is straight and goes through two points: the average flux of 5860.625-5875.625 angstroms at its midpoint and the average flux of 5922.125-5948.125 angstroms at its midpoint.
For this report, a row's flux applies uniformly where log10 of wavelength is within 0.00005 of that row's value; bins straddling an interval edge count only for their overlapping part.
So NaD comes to 4.0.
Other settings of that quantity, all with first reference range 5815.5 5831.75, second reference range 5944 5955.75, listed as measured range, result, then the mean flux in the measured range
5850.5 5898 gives 2.94 angstroms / 11.7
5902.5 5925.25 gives 0.06 angstroms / 12.2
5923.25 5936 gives -0.25 angstroms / 12.3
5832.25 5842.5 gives -0.15 angstroms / 12.8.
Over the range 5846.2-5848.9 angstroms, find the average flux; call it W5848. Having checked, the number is 12.5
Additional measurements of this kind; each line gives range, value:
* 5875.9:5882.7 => 11.8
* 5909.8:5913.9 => 12.4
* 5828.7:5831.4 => 12.6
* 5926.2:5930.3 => 12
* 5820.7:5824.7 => 12.7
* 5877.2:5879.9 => 11.7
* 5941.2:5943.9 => 11.8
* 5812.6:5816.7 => 13.3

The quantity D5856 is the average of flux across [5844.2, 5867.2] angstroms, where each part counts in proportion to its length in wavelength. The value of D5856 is 12.6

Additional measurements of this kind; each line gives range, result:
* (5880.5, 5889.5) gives 11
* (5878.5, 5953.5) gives 11.6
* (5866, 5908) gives 11.2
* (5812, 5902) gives 12.1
